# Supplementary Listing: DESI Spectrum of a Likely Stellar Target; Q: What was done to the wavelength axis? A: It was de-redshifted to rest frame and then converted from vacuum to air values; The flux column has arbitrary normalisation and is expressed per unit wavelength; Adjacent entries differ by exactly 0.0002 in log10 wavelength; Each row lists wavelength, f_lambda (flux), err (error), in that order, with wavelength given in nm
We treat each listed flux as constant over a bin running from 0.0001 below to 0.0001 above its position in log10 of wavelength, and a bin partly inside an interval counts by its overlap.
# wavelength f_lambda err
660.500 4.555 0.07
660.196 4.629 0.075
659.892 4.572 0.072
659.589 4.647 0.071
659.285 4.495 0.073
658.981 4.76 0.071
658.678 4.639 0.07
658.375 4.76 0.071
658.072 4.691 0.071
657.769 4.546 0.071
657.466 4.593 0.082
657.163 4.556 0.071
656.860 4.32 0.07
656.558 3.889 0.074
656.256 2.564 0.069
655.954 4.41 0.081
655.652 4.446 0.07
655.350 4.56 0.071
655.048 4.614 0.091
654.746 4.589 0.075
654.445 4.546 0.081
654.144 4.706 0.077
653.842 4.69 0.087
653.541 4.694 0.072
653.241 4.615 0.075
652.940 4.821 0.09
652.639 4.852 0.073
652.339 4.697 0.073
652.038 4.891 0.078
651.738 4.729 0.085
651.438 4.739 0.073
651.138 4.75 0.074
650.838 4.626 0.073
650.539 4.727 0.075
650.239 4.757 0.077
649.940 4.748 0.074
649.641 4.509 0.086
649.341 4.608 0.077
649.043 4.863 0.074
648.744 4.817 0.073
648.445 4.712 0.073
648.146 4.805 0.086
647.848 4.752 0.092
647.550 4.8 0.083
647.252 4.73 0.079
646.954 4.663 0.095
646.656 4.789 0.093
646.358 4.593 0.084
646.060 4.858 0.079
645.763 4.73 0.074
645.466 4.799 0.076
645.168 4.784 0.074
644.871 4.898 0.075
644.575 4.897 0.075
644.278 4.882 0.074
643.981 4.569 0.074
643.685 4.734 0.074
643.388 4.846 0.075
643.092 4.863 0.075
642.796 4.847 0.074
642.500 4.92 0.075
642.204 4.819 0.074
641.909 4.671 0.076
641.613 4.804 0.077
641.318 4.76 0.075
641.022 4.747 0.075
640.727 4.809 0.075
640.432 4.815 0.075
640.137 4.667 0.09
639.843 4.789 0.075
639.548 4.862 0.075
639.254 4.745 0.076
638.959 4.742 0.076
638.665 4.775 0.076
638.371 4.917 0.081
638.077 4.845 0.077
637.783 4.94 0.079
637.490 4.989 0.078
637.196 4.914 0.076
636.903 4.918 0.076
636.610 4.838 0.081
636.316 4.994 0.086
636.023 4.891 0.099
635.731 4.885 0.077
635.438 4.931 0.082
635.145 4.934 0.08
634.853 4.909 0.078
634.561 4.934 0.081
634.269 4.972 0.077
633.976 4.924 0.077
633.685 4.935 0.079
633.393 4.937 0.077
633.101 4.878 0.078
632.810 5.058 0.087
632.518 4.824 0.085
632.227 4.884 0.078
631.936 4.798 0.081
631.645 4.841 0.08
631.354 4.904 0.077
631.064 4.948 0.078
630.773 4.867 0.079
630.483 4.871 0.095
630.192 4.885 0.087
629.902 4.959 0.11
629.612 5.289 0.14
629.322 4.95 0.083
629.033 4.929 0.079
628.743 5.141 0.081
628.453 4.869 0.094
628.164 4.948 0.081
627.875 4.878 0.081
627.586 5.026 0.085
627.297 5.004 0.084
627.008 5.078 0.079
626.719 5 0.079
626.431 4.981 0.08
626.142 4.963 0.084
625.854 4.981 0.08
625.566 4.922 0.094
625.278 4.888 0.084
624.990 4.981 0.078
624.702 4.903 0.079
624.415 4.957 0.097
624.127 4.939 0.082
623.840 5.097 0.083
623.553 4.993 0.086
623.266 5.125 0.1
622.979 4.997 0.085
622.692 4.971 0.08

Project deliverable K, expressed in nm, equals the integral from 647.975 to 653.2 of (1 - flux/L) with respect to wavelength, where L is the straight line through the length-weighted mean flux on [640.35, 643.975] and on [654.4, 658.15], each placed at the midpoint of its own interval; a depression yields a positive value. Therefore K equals -0.27 nm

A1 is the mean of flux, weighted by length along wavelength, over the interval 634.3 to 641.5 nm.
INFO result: 4.86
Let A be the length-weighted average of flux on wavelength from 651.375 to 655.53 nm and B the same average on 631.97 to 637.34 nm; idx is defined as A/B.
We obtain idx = 0.95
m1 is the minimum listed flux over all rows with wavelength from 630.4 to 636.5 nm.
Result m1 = 4.798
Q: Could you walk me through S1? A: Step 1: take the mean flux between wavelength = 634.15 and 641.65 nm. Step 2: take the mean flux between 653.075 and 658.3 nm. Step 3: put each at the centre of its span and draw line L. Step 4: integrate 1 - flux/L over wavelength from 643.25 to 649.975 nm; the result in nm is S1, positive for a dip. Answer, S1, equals -0.163 nm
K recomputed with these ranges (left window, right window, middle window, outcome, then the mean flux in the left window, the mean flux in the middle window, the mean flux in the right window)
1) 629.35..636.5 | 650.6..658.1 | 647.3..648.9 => -0.05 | 4.93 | 4.77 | 4.52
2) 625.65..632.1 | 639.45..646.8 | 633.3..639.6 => -0.04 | 4.96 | 4.9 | 4.79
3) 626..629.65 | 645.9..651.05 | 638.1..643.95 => 0.04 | 5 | 4.79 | 4.73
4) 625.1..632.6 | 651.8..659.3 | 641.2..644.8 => -0.06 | 4.95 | 4.8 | 4.52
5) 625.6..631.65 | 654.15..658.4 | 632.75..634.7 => -0.03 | 4.97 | 4.94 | 4.36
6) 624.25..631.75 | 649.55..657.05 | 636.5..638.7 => -0.04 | 4.96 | 4.9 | 4.54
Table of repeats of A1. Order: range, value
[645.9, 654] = 4.73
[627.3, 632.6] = 4.94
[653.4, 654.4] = 4.68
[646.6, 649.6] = 4.74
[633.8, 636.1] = 4.93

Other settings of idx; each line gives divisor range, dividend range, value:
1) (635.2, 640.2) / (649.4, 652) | 0.97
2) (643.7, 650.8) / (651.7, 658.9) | 0.95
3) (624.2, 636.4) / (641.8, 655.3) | 0.96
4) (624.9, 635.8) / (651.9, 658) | 0.91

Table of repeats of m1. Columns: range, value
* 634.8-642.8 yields 4.667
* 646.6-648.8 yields 4.663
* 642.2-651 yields 4.509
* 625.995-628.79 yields 4.869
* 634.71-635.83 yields 4.885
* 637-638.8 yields 4.775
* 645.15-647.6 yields 4.593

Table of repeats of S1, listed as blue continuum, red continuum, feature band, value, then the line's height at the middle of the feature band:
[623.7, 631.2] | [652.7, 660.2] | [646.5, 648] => -0.03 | 4.65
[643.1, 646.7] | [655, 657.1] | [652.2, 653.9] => -0.17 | 4.29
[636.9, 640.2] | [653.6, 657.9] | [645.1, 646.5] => -0.03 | 4.64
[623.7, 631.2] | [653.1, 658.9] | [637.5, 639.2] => -0.03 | 4.77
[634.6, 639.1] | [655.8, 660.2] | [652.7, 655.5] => -0.10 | 4.49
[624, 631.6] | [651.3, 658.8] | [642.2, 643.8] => -0.04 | 4.72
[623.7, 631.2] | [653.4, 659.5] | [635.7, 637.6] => -0.04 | 4.81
